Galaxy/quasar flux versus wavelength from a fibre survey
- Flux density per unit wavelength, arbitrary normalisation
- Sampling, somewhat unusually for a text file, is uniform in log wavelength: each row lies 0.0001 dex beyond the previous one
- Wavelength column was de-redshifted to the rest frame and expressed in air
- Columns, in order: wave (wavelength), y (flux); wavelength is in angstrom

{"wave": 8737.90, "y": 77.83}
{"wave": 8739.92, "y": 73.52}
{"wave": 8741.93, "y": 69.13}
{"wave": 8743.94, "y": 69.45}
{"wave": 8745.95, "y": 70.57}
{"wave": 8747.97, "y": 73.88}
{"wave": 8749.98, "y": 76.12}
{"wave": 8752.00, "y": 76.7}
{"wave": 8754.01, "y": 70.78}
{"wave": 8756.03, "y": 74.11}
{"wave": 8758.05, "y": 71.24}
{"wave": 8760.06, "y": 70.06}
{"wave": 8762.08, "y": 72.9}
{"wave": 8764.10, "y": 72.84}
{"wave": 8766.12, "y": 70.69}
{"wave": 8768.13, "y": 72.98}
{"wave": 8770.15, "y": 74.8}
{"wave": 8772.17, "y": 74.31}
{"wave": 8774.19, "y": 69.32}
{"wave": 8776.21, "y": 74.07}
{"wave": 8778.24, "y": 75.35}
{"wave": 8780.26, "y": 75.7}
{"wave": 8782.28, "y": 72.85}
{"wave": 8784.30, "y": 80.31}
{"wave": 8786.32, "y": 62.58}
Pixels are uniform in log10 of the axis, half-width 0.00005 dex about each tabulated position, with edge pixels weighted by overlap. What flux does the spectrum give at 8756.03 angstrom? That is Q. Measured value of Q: 74.11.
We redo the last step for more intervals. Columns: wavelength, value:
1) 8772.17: 74.31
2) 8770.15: 74.8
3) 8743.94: 69.45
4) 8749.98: 76.12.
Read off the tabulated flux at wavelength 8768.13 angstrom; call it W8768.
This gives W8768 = 72.98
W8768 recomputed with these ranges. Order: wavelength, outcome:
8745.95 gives 70.57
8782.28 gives 72.85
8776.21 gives 74.07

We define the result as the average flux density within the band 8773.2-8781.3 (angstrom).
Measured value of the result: 73.6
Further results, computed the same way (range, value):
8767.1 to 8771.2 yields 74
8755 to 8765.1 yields 72.2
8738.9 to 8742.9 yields 71.3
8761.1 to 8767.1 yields 72.1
